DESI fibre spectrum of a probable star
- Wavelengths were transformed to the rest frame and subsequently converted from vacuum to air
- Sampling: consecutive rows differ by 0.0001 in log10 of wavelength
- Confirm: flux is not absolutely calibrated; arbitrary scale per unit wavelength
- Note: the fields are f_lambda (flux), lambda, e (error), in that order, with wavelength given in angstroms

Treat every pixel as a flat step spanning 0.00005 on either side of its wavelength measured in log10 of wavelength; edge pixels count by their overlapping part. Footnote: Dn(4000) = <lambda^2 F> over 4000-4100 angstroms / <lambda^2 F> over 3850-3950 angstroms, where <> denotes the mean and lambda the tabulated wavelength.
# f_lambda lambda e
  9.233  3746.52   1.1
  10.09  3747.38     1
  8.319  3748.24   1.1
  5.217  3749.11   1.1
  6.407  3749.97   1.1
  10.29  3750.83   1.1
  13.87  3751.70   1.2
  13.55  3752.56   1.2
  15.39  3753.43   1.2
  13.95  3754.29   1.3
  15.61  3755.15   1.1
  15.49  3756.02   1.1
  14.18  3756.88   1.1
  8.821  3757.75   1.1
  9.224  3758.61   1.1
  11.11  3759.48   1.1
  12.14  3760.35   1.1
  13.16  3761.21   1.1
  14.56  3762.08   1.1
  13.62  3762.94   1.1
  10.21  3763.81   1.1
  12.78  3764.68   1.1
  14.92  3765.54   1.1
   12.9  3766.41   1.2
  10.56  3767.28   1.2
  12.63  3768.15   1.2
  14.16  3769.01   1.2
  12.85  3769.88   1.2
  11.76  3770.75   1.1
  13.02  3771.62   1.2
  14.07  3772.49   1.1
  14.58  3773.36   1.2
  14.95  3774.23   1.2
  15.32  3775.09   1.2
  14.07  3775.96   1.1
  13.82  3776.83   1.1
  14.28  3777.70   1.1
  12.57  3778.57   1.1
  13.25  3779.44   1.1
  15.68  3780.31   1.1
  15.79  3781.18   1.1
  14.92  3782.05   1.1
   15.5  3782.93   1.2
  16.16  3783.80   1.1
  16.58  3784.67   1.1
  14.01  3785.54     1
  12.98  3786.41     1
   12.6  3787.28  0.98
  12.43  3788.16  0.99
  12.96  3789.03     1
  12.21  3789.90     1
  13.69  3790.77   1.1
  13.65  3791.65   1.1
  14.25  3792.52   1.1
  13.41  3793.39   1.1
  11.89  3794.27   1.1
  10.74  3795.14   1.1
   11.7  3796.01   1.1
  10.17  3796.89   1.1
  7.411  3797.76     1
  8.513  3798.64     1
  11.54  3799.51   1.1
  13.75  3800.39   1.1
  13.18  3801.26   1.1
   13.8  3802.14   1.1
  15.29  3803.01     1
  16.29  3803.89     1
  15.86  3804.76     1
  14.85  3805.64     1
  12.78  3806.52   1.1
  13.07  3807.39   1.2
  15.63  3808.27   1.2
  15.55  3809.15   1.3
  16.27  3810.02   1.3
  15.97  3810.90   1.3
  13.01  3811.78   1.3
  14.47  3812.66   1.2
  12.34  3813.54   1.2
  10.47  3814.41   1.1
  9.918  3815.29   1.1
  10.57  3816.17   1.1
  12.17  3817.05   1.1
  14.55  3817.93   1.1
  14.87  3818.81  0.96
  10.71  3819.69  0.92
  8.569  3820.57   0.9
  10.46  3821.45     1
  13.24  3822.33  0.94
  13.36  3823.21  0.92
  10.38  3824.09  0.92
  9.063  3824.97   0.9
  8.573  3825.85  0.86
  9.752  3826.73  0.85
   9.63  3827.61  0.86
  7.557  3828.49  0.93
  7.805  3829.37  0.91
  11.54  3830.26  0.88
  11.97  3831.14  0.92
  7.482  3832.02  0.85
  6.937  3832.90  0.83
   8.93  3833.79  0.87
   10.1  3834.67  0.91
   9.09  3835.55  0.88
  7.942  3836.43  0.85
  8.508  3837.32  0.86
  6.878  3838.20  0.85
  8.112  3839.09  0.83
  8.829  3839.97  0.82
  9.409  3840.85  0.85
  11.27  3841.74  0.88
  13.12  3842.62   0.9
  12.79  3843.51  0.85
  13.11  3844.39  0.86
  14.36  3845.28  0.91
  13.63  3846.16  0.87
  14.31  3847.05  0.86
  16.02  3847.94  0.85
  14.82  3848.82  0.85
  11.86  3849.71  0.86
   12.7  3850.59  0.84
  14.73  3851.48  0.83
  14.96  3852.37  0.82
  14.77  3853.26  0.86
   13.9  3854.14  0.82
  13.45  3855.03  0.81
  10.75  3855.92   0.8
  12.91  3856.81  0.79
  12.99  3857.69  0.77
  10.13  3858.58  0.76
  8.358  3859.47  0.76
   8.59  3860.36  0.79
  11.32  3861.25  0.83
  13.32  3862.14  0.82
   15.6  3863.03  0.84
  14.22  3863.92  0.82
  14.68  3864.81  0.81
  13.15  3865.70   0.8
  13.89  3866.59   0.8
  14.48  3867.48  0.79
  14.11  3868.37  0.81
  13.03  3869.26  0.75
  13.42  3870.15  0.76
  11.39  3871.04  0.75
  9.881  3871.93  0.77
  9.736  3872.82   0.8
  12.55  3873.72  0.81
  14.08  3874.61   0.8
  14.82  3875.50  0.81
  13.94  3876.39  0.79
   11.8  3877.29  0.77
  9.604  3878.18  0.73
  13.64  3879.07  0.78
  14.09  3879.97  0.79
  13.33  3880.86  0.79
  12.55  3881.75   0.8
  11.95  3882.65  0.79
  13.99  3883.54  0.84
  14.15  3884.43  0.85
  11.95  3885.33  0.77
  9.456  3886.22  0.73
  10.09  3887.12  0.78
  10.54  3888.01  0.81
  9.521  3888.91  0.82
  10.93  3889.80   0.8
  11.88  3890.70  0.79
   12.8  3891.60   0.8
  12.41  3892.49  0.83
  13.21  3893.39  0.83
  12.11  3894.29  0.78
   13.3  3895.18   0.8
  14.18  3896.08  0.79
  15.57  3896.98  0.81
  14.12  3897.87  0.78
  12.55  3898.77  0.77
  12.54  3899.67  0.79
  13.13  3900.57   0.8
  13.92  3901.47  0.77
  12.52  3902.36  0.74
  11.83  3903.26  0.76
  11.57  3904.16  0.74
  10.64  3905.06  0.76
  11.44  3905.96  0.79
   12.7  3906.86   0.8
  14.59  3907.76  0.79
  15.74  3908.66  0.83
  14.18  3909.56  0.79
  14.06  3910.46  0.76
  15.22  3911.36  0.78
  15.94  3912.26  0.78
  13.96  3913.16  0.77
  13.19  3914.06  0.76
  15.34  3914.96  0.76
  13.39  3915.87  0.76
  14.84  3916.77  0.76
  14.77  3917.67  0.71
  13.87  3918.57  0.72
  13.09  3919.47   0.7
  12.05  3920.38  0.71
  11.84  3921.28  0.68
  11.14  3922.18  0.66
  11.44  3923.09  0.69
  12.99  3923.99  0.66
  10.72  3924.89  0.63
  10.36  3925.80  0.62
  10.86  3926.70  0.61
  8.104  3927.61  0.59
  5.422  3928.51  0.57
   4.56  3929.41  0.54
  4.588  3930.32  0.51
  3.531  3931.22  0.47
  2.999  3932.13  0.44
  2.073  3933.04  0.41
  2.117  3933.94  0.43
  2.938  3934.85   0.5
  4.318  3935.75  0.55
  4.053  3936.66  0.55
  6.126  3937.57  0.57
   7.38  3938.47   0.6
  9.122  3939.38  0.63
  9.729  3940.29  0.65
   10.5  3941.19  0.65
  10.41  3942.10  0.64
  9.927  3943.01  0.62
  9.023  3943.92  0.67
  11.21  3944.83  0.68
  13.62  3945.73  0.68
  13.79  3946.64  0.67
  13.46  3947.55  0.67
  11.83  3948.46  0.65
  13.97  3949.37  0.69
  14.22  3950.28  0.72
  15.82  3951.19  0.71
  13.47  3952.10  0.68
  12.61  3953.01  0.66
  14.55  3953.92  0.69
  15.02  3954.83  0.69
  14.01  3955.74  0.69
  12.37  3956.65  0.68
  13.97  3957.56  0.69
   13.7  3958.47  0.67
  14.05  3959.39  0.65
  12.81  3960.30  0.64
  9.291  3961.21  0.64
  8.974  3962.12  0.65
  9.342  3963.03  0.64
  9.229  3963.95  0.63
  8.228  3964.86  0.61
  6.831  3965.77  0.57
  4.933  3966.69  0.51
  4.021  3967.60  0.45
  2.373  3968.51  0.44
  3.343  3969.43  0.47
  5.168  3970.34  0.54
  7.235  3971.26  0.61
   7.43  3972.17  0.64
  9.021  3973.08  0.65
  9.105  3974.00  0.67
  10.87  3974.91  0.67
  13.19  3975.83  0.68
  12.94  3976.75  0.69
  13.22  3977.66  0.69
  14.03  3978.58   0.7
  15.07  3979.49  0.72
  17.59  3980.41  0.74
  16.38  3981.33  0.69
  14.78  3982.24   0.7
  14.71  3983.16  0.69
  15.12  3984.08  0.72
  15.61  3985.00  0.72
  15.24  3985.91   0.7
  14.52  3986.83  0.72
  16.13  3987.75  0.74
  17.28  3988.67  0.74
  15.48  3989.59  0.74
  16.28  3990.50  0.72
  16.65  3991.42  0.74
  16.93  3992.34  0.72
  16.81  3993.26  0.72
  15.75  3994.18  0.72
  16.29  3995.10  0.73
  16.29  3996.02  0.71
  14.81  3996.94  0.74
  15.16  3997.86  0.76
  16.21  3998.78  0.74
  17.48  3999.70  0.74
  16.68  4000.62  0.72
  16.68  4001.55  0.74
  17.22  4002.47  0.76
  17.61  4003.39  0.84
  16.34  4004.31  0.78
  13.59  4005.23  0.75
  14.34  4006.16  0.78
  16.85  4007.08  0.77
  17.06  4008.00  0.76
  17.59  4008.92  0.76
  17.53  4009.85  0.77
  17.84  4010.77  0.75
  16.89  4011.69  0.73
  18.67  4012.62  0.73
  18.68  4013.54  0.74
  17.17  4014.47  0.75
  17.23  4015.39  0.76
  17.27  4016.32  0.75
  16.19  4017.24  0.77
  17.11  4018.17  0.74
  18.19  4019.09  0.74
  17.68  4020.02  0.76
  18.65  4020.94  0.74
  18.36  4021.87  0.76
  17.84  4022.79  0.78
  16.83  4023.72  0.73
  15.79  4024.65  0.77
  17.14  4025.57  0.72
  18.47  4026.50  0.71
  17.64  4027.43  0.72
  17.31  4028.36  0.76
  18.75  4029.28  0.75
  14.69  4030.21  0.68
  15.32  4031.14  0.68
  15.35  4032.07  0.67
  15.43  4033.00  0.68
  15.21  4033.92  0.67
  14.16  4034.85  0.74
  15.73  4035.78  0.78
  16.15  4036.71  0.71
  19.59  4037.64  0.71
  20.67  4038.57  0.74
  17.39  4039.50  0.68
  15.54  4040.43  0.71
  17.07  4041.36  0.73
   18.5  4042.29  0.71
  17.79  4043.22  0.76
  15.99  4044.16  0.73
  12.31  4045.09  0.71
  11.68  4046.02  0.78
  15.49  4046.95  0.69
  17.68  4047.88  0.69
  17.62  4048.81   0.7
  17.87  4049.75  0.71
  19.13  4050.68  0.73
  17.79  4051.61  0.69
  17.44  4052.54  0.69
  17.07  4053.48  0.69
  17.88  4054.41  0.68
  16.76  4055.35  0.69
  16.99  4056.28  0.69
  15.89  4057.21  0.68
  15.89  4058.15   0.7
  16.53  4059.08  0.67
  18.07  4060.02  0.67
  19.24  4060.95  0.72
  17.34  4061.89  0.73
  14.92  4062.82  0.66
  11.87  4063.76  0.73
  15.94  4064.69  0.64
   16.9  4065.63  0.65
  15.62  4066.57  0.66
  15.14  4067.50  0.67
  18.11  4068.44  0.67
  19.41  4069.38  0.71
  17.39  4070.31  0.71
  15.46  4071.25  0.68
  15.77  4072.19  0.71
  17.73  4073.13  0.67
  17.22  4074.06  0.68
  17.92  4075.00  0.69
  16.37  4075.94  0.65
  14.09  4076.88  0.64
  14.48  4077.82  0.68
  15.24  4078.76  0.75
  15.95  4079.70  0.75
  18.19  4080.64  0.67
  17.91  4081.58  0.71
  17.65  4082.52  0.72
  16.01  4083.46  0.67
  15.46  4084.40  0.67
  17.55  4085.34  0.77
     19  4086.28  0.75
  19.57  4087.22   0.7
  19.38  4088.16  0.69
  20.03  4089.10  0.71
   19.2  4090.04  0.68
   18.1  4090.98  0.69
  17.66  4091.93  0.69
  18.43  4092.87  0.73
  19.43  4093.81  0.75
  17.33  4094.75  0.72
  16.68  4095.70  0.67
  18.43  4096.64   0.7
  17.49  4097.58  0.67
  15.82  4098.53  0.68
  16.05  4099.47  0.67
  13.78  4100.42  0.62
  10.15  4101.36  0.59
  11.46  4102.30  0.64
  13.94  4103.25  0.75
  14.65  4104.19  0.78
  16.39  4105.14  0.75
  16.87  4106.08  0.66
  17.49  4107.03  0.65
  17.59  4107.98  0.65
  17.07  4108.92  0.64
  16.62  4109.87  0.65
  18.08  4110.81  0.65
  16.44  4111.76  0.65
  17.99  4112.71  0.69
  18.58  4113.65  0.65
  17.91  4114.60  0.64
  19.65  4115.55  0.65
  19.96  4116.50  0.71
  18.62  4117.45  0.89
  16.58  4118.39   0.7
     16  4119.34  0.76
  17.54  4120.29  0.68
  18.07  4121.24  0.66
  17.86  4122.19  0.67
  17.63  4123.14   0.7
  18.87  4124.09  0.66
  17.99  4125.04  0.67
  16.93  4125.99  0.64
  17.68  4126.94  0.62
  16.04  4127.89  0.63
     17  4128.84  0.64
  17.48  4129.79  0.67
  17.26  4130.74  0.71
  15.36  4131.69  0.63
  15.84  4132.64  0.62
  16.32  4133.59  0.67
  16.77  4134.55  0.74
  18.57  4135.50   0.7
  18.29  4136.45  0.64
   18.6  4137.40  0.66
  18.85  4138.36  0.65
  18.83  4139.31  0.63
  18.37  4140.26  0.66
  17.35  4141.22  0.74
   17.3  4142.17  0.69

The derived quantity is 1.6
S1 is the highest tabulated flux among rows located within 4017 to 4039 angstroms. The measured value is 20.67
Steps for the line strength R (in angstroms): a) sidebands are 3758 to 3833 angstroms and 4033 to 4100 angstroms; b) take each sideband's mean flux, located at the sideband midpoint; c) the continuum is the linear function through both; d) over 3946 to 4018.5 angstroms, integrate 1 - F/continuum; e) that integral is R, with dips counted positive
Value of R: 8.4 angstroms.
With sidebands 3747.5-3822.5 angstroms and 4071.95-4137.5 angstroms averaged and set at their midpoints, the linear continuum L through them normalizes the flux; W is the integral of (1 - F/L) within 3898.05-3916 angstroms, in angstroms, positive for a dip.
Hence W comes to 1.3 angstroms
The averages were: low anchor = 12.9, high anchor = 17.1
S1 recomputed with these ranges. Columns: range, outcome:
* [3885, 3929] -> 15.94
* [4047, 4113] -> 20.03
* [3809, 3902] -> 16.27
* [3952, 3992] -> 17.59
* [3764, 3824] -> 16.58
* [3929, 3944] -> 10.5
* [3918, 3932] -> 13.87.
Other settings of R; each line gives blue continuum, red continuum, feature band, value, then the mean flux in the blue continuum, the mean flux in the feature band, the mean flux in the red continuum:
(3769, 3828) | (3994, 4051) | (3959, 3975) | 8.1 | 13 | 7.81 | 16.8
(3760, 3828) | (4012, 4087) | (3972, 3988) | 2.1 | 13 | 13.7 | 16.8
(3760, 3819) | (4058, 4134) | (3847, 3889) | 4.6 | 13.4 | 12.7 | 16.9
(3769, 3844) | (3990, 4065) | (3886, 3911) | 2.7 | 12.2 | 12.6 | 16.7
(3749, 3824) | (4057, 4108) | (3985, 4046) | -3.2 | 13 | 16.7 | 16.7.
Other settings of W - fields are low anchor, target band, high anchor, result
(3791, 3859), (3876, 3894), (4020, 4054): 1.7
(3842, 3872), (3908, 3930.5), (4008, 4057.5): 3.5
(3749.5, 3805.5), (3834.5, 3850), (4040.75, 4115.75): 2.9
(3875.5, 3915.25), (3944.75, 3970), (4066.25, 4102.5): 5.5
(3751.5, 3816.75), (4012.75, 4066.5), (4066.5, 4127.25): -1.5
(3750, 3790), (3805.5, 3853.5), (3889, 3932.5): 4.3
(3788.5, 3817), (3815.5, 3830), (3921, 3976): 2.1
